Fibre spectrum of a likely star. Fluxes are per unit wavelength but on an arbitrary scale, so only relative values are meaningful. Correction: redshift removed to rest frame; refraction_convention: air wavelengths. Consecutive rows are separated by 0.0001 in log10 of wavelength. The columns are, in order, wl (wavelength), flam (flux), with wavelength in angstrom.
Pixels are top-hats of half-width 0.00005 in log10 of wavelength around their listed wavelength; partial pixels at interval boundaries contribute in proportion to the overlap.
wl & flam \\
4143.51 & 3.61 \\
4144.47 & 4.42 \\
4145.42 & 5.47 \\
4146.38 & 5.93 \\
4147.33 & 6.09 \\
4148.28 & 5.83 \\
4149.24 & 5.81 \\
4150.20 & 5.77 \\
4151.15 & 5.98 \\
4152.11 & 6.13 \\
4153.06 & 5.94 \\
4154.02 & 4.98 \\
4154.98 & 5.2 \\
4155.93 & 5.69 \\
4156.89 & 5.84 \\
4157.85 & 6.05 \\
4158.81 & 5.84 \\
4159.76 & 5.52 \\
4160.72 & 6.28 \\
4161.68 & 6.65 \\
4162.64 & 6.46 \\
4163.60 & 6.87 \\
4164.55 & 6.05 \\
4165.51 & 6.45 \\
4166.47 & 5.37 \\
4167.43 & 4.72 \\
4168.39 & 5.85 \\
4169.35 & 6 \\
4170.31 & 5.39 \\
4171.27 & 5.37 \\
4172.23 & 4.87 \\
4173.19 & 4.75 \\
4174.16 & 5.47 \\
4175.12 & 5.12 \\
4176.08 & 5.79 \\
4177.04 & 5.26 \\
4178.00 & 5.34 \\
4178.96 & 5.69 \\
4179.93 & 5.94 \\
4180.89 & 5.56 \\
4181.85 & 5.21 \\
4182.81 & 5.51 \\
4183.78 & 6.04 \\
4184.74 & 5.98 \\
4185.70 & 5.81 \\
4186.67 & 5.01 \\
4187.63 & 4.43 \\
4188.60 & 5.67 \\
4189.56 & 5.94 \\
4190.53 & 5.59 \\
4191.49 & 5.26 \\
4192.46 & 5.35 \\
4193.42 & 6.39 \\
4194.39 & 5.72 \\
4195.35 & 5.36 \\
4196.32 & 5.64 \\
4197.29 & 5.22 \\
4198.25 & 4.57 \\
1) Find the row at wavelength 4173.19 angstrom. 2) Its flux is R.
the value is 4.75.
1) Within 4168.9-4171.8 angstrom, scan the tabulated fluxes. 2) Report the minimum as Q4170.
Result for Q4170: 5.37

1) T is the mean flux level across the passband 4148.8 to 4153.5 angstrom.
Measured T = 5.93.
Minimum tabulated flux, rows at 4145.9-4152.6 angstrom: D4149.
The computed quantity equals 5.77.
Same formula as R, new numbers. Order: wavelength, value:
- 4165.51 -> 6.45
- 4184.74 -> 5.98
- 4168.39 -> 5.85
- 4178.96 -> 5.69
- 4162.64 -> 6.46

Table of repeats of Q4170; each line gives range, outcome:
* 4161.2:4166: 6.05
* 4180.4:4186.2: 5.21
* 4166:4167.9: 4.72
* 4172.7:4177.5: 4.75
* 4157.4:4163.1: 5.52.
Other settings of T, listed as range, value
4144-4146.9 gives 5.3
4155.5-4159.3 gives 5.85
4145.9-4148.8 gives 5.95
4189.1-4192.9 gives 5.53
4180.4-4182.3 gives 5.41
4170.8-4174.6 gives 5.1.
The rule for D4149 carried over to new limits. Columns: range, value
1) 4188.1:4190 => 5.67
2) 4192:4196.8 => 5.35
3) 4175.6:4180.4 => 5.26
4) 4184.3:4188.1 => 4.43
